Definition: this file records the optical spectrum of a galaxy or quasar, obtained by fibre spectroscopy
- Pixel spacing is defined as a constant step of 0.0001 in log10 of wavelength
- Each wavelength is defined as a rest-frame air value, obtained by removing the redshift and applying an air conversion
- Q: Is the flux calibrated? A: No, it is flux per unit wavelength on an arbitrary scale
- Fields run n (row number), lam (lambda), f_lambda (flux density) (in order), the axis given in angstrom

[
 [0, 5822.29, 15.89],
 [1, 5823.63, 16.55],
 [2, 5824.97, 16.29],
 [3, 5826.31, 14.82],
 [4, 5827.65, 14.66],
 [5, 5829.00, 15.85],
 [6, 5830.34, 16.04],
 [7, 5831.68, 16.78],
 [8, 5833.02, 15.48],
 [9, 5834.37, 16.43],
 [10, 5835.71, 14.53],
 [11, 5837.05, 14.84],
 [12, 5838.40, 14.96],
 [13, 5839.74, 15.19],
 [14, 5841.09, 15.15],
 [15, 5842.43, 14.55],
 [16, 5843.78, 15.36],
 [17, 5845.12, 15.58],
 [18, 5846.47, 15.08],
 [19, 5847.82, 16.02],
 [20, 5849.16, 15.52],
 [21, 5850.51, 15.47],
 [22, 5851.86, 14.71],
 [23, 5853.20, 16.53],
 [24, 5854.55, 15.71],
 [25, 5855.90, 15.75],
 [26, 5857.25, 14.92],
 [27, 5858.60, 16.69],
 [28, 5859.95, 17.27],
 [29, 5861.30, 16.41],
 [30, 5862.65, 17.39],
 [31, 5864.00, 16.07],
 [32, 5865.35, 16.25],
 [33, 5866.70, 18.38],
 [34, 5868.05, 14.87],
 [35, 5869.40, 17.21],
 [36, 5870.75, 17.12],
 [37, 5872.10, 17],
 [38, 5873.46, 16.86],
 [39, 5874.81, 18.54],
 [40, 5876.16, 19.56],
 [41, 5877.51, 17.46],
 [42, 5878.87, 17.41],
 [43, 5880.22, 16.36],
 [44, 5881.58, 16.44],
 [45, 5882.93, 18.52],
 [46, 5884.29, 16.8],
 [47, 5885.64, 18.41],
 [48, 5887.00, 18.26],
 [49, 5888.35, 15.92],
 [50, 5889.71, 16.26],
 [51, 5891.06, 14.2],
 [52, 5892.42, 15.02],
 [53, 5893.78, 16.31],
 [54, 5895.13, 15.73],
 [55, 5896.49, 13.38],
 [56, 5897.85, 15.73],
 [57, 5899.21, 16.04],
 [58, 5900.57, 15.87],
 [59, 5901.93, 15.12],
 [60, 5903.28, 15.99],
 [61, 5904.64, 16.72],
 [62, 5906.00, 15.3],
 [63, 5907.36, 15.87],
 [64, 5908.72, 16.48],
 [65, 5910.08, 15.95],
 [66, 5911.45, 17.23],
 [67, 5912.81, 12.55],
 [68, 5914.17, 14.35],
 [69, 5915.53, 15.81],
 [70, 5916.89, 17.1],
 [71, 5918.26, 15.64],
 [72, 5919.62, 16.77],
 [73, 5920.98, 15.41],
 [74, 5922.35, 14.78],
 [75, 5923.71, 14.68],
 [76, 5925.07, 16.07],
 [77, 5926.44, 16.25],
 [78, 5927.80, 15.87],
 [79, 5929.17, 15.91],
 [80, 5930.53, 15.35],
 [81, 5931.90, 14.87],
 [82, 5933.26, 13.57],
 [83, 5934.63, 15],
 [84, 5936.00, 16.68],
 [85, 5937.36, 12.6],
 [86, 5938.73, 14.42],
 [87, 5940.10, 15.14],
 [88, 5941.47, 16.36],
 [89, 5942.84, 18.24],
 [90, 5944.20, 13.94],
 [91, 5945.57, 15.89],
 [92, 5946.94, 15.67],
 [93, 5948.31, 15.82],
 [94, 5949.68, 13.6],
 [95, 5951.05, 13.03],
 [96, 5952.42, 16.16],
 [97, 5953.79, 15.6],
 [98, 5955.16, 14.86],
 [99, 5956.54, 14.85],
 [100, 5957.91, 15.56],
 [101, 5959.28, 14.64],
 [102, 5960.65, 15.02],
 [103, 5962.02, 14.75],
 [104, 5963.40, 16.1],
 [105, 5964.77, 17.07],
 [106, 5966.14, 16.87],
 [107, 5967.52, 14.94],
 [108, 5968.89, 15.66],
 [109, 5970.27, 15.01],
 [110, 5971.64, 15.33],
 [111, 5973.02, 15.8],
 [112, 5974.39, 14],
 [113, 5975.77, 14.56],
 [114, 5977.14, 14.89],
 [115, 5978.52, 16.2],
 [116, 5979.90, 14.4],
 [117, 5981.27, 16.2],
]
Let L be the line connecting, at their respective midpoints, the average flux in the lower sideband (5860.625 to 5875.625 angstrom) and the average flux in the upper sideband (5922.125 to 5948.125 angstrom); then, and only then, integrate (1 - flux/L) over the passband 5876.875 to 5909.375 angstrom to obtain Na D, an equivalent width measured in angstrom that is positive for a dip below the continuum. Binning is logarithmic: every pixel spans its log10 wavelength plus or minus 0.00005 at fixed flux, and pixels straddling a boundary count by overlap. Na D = 0.3 angstrom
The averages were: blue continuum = 16.9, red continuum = 15.4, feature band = 16.2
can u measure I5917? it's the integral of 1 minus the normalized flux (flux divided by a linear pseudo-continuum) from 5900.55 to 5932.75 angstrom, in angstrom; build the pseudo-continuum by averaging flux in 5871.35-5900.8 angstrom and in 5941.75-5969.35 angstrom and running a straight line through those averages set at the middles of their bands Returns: 0.9 angstrom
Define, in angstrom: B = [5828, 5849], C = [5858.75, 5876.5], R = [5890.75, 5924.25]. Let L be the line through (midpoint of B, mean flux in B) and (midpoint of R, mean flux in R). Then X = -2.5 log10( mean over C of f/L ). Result -0.11 mag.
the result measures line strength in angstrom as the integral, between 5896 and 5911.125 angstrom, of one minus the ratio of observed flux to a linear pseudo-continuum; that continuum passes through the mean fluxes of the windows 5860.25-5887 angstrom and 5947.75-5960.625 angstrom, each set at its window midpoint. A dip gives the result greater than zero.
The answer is 0.6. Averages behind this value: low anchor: 17.2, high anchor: 14.9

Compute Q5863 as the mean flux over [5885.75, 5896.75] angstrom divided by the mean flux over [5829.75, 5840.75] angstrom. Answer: 1.02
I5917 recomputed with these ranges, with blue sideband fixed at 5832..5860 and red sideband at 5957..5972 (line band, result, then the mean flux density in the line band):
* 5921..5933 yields 0.09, 15.4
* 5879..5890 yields -1.18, 17.2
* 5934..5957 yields 0.53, 15.2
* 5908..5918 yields -0.08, 15.6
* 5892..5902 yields 0.05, 15.4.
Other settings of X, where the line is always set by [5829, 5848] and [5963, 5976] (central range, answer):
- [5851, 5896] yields -0.08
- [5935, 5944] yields 0.00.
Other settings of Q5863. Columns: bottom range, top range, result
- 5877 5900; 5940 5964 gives 0.94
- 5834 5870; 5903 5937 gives 0.99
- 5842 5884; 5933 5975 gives 0.92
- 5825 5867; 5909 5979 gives 0.97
